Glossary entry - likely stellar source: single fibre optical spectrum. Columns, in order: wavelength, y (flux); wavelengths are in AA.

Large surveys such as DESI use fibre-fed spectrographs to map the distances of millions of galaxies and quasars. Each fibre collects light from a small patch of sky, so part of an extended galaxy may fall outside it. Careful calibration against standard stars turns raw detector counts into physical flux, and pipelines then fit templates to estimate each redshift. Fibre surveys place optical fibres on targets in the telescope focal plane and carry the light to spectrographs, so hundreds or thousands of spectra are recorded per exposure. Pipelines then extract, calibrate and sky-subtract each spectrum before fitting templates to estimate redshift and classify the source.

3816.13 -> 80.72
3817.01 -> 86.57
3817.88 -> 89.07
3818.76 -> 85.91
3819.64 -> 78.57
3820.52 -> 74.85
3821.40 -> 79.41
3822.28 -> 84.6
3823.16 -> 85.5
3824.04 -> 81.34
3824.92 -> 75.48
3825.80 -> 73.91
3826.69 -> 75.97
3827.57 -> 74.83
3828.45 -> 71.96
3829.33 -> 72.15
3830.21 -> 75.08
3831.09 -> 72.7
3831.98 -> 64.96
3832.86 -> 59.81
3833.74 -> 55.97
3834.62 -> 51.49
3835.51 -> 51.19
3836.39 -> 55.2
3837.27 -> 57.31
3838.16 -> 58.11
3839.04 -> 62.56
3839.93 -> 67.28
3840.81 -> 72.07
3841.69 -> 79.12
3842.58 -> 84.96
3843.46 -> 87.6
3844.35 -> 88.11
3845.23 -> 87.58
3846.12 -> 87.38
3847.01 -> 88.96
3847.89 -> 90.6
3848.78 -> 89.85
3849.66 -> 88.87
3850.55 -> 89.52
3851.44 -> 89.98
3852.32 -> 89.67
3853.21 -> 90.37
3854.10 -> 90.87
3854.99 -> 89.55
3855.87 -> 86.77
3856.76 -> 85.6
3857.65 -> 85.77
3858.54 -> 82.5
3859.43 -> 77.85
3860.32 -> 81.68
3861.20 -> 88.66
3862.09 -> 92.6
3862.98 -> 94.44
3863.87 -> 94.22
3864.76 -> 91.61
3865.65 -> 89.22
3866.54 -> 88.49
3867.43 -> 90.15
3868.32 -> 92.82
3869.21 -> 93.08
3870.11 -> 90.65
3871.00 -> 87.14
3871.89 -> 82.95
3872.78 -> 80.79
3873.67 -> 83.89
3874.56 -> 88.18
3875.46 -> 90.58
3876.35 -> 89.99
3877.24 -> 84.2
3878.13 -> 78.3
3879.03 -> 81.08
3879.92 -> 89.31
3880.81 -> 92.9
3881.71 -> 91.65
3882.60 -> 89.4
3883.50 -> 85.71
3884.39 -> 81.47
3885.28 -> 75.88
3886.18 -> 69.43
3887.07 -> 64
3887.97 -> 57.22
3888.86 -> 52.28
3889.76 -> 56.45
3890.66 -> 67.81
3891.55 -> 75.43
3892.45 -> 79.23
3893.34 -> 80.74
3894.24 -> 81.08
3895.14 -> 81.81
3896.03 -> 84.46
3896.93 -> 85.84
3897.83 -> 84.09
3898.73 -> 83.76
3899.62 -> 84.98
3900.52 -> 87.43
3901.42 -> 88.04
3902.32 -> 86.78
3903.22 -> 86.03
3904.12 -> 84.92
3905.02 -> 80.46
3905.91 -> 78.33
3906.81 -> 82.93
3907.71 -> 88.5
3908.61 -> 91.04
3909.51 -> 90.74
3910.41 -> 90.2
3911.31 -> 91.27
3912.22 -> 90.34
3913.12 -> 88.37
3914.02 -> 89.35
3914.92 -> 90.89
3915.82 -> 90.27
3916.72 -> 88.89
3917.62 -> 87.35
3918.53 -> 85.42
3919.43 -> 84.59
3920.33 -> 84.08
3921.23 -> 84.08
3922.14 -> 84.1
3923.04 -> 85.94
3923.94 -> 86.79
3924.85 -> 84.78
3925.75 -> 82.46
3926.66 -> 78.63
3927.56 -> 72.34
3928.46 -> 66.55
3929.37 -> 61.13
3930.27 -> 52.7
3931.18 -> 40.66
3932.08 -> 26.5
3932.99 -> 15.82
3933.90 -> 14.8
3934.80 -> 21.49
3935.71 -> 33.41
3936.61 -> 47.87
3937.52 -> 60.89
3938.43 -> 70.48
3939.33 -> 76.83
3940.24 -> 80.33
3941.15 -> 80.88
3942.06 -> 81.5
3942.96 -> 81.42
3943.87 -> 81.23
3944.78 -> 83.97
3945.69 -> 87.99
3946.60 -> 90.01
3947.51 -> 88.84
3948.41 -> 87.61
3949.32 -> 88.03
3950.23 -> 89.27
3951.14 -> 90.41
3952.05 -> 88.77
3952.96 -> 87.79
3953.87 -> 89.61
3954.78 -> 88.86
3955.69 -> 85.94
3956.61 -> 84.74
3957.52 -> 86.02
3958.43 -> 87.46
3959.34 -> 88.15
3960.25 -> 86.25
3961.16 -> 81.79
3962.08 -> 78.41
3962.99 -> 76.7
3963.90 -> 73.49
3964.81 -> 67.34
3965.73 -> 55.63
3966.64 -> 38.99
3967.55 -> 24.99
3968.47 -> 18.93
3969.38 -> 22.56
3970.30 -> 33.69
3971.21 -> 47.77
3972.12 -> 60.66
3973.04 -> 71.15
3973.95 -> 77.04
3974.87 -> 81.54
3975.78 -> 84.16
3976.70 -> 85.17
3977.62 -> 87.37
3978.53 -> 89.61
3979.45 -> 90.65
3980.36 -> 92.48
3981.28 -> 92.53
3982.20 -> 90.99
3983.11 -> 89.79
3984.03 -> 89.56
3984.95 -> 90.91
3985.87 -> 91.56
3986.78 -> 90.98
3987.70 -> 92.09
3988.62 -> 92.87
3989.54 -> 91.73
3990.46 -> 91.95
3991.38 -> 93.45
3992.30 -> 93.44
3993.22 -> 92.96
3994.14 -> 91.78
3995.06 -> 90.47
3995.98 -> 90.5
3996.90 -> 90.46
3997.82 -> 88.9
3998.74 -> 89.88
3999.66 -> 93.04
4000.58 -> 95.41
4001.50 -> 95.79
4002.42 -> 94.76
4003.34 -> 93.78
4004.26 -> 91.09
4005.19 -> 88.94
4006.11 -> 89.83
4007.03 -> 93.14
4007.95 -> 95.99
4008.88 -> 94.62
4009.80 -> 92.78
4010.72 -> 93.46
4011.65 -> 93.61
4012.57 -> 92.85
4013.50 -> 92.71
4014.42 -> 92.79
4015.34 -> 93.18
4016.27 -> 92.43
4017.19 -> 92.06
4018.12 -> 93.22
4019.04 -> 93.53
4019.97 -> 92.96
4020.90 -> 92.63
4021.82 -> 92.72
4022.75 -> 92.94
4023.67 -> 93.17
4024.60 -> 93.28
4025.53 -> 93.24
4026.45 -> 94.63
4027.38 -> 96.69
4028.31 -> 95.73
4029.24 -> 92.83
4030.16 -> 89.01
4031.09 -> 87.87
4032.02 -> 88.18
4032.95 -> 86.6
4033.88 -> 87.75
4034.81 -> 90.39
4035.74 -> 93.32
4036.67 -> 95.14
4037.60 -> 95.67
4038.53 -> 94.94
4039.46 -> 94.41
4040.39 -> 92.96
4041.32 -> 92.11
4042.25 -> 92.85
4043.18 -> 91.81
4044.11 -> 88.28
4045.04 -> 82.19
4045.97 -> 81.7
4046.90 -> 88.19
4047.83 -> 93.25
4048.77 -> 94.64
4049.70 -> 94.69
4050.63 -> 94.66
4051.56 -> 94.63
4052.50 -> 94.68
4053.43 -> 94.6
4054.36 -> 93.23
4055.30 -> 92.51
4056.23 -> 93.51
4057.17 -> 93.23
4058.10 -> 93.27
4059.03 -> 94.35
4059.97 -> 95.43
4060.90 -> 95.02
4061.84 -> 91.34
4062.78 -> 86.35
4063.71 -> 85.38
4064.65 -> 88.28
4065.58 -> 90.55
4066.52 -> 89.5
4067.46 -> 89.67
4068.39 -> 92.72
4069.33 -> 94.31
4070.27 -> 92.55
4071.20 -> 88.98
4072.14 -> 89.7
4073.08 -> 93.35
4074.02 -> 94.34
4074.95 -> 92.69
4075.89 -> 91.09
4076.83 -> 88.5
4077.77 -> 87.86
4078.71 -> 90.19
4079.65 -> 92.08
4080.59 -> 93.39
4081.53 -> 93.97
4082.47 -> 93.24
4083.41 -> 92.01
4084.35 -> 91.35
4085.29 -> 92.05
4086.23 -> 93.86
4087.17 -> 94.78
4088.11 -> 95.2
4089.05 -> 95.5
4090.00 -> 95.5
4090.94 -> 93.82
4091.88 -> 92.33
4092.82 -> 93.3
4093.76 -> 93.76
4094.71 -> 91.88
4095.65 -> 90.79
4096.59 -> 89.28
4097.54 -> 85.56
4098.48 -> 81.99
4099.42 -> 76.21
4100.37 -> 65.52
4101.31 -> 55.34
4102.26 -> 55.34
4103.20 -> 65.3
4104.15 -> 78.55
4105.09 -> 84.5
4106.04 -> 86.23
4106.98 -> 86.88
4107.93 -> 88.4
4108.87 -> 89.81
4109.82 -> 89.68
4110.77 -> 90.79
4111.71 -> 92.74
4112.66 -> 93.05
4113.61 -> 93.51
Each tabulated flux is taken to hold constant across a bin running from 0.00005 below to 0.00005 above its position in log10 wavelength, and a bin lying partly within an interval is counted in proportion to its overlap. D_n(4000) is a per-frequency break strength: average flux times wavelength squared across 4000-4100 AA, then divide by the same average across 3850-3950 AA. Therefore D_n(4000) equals 1.24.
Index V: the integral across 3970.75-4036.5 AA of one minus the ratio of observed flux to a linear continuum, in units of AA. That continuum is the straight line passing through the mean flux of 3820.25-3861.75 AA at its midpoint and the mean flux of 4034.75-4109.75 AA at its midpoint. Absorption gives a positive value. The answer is -3.0 AA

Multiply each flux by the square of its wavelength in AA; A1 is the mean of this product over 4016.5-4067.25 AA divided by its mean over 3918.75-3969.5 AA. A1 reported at 1.36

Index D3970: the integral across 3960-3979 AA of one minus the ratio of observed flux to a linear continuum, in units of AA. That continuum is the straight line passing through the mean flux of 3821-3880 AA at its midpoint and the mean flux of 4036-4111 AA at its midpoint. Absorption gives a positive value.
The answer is 4.86 AA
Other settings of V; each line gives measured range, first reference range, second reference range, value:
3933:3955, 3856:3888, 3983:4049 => 3.8 AA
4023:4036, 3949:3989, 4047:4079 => -0.7 AA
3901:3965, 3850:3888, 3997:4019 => 8.1 AA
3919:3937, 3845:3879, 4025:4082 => 5.8 AA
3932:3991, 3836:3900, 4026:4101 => 8.5 AA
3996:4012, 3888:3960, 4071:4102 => -1.8 AA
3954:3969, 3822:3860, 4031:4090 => 2.6 AA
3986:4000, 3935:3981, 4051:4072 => -2.0 AA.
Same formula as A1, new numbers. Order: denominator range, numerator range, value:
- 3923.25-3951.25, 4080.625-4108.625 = 1.37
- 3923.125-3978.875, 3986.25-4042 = 1.37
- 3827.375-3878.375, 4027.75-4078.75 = 1.25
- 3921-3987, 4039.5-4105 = 1.30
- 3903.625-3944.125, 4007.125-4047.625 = 1.32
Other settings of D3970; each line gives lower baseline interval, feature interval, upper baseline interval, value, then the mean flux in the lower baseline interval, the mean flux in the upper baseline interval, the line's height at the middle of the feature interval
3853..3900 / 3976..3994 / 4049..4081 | -0.54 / 83.3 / 92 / 88.3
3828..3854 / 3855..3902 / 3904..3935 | -4.97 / 75.4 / 75.1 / 75.2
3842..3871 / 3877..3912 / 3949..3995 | 1.76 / 88.7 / 79.2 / 85.6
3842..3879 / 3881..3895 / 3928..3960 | 1.36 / 87.8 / 71.2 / 82.4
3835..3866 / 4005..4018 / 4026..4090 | -0.44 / 82.4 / 91.9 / 89.8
